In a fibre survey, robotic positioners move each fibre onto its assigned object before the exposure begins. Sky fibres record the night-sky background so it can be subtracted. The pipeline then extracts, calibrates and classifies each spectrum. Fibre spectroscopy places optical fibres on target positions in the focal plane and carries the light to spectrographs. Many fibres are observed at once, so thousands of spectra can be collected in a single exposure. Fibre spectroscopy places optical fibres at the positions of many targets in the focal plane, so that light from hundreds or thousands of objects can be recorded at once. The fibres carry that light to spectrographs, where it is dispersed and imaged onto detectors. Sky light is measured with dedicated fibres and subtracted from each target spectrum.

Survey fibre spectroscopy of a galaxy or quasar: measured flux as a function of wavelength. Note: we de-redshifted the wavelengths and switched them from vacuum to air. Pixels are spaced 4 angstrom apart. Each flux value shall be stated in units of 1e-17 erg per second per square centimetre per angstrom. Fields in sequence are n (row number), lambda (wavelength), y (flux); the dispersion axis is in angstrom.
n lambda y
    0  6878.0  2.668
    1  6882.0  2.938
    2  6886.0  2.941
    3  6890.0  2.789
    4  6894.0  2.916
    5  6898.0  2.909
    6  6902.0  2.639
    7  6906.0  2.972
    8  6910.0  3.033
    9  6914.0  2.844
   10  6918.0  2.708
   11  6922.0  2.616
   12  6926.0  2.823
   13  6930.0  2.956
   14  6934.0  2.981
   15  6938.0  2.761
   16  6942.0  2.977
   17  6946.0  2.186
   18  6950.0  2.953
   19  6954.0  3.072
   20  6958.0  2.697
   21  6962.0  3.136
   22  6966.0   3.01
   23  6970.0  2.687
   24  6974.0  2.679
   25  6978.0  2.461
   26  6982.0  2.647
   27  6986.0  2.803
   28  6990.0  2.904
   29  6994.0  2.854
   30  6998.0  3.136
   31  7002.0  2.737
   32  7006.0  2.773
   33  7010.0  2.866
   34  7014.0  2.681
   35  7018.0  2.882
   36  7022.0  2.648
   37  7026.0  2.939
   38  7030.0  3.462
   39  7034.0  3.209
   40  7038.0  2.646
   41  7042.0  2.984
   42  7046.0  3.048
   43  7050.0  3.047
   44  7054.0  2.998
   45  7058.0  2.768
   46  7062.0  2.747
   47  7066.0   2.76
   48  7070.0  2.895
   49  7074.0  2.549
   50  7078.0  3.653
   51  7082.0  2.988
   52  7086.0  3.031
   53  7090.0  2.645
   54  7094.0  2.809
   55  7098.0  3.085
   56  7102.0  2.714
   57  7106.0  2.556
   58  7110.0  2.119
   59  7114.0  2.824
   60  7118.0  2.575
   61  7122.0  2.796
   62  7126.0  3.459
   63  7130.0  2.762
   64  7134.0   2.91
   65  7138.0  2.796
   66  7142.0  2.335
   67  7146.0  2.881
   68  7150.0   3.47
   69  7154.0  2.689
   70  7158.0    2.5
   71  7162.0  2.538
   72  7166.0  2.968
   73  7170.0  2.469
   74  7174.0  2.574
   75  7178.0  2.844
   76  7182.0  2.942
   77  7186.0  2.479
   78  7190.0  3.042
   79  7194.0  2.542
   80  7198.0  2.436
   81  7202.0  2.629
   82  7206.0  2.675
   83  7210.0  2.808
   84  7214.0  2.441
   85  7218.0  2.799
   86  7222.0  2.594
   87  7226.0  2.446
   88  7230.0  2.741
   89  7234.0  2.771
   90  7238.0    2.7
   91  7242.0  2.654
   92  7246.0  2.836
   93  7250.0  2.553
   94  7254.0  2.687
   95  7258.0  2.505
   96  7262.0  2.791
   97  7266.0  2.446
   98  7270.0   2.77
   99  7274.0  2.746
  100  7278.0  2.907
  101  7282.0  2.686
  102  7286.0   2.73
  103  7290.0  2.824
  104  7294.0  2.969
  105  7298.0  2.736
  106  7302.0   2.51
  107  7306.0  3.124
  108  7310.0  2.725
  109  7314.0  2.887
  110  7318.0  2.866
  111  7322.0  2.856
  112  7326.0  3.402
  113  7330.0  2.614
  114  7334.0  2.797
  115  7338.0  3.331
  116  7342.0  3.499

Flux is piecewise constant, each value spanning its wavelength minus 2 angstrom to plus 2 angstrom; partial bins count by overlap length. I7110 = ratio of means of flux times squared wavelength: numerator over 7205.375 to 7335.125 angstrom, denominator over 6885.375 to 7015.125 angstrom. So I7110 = 1.1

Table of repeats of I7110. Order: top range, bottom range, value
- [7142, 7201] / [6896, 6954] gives 1.04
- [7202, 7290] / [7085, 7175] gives 1.00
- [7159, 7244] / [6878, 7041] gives 1.00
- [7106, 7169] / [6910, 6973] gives 1.03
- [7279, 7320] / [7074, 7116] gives 1.05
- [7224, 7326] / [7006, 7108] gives 1.01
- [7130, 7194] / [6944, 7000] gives 1.04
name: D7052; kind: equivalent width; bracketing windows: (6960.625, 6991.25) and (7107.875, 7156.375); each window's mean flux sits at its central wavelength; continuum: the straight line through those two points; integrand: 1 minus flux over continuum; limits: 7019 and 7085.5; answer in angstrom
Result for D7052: -4.0 angstrom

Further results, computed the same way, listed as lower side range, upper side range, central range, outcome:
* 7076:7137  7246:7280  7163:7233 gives 2.2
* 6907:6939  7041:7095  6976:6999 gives 0.8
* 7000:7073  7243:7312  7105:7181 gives 2.1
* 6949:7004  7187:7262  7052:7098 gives -2.2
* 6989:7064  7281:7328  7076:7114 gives 0.7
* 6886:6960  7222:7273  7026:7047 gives -2.2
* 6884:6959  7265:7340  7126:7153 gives -0.6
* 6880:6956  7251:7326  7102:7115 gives 1.4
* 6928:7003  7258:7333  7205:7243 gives 2.0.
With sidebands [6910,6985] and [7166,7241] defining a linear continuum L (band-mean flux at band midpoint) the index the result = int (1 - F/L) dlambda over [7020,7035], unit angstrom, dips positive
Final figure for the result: -1.6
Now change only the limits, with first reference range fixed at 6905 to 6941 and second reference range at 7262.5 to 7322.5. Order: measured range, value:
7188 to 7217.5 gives 1.5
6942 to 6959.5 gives 0.6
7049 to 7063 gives -0.3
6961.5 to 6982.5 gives 0.7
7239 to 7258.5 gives 0.9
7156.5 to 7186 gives 1.3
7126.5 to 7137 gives -0.4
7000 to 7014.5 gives 0.3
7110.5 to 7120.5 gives 0.7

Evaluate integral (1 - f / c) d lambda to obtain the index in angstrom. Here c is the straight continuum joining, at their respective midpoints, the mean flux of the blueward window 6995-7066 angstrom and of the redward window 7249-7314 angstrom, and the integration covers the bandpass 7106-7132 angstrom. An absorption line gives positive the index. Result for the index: 1.0 angstrom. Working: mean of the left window 2.91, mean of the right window 2.74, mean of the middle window 2.74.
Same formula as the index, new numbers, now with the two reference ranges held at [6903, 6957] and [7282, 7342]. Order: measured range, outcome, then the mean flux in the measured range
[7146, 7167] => 0.29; 2.83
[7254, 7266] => 1.11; 2.62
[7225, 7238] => 0.94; 2.68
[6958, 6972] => -0.36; 2.91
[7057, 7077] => 0.47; 2.79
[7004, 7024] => 0.53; 2.77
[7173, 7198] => 1.35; 2.72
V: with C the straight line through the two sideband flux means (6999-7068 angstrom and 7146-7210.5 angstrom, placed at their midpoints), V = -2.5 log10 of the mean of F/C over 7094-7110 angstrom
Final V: 0.04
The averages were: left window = 2.9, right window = 2.73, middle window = 2.7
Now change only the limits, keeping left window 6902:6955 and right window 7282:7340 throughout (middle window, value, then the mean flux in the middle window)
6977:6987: 0.08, 2.64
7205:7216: 0.09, 2.64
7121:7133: -0.06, 3.02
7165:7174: 0.08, 2.66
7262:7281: 0.06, 2.72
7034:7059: -0.04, 2.94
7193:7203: 0.14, 2.53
